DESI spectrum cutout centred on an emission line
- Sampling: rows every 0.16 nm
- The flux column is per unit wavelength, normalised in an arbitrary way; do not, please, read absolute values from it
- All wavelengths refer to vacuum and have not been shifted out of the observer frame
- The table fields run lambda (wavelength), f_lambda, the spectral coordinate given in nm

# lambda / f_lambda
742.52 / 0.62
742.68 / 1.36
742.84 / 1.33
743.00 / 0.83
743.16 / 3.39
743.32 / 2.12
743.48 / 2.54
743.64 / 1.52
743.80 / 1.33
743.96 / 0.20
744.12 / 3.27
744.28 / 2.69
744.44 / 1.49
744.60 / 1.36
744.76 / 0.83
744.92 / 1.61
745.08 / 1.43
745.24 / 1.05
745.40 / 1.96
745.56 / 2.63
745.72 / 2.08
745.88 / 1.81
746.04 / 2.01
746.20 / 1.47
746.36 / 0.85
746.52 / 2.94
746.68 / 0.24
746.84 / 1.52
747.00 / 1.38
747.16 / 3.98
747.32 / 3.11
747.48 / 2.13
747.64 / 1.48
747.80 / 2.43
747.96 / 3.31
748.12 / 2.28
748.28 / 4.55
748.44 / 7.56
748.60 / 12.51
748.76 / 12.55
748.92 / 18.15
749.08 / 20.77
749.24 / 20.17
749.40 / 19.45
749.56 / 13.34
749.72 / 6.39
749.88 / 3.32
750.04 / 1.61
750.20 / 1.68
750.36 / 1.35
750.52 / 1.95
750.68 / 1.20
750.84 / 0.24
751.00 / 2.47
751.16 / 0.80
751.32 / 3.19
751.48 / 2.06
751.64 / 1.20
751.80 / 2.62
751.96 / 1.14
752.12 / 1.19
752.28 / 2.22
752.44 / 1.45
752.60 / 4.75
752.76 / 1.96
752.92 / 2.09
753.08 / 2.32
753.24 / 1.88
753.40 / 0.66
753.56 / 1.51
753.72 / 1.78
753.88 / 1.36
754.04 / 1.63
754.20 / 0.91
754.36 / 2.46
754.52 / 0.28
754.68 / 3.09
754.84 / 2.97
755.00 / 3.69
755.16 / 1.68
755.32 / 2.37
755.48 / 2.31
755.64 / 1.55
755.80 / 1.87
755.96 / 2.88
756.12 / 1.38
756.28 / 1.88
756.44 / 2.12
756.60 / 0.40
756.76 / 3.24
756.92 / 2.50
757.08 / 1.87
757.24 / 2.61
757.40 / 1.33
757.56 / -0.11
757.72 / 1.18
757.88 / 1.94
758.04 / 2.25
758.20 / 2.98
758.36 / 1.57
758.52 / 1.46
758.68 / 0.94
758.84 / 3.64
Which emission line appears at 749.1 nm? [O II] 3727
